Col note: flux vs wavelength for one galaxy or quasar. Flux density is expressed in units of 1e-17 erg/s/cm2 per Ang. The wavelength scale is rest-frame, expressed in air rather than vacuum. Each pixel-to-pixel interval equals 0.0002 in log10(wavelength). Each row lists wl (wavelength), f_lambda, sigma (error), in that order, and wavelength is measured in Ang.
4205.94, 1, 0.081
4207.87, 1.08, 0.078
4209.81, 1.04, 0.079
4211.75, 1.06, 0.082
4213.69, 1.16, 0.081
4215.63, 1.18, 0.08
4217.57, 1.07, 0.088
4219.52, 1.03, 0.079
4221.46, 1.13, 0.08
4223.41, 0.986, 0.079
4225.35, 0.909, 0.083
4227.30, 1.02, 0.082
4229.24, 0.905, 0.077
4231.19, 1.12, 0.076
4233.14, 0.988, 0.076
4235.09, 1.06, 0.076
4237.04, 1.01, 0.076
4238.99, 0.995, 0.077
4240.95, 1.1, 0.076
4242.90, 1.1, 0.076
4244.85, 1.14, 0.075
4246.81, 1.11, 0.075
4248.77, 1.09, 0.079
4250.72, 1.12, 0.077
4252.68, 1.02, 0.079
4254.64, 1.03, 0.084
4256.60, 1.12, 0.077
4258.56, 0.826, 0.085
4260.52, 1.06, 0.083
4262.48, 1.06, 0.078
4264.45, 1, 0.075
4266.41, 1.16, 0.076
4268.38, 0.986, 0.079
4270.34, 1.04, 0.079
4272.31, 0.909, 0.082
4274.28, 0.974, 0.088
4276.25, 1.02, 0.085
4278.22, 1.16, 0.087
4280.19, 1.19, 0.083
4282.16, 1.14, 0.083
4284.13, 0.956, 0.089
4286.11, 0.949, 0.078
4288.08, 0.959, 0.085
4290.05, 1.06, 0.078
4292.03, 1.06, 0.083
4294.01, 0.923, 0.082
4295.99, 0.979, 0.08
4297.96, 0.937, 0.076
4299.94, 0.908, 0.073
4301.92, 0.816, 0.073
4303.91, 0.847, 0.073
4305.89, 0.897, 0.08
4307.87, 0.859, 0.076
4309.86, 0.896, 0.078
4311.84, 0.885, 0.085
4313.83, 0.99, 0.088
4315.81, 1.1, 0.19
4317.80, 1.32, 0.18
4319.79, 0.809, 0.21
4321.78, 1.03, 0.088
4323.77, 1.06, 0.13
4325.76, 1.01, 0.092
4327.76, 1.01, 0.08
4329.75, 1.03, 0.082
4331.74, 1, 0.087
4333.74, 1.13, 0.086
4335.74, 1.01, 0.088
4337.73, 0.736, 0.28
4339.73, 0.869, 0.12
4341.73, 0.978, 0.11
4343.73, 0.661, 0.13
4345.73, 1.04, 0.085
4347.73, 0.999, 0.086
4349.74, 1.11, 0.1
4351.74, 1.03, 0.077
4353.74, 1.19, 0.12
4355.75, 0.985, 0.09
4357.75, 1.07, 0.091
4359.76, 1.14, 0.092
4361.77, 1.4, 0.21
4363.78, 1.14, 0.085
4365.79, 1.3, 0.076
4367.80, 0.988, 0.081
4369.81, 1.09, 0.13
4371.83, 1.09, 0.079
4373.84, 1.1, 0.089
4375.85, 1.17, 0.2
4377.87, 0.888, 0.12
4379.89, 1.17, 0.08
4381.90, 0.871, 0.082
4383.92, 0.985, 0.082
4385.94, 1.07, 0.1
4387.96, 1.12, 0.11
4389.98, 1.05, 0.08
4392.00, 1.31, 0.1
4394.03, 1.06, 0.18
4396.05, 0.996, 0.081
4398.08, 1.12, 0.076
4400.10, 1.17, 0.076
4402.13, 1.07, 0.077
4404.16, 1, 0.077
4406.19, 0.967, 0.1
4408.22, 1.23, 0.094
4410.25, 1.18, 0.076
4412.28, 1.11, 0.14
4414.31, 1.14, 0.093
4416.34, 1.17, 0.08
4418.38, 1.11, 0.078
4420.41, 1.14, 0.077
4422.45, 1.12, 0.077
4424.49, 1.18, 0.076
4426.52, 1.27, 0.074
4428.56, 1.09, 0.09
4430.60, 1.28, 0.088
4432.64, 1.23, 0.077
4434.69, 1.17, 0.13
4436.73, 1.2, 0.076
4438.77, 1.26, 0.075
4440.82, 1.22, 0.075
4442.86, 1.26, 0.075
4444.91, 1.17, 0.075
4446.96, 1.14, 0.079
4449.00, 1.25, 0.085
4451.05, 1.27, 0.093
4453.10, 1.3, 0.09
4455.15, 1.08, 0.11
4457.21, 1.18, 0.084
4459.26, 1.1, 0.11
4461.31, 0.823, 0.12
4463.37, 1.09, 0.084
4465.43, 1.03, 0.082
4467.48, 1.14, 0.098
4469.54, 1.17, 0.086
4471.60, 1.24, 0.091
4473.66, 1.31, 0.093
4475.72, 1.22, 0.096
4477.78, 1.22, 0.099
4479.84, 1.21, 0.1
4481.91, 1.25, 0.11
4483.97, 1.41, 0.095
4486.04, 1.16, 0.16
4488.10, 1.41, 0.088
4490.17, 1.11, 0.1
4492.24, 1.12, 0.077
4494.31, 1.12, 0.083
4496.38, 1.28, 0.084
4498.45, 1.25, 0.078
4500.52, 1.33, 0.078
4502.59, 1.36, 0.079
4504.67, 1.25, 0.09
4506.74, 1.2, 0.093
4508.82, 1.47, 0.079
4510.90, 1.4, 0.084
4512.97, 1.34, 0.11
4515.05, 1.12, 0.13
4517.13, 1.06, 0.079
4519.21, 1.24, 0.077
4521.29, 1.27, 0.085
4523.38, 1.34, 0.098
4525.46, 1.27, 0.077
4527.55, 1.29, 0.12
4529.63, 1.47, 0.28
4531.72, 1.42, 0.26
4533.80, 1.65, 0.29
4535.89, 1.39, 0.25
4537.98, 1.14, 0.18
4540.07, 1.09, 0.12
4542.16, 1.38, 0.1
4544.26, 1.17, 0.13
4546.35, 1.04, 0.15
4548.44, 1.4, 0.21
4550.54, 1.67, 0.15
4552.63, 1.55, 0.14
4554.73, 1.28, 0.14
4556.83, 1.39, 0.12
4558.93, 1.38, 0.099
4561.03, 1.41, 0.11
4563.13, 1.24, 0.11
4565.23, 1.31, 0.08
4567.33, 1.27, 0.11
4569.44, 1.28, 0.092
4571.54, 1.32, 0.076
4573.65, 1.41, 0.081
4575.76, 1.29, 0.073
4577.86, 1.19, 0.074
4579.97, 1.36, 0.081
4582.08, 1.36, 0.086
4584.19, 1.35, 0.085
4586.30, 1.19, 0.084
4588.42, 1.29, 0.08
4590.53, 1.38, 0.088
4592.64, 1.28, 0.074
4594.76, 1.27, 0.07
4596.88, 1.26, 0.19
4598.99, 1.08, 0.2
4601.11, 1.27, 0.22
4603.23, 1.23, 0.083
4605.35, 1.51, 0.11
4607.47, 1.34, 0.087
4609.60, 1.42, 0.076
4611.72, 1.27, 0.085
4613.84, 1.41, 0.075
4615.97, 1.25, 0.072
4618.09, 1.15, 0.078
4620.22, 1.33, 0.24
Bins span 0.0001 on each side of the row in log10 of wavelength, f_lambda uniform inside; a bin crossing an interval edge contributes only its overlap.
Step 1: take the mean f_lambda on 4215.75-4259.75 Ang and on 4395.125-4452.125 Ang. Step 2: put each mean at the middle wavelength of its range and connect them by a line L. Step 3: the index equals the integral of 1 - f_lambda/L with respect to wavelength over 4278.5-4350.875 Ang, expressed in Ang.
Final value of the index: 7.5 Ang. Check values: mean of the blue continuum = 1.04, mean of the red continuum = 1.16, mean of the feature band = 0.978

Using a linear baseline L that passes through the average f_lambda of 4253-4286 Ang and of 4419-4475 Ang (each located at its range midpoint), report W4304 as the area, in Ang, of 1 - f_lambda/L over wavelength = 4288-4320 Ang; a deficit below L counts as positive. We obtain 3.1 Ang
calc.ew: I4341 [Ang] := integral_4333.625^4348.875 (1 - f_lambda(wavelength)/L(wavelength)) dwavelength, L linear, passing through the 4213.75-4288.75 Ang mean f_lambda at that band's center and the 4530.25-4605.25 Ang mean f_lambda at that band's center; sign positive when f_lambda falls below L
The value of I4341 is 2.77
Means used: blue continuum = 1.04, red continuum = 1.32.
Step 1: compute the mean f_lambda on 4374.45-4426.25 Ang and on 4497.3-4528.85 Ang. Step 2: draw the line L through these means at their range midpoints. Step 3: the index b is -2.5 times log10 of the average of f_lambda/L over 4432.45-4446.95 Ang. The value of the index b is -0.04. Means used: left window 1.1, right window 1.28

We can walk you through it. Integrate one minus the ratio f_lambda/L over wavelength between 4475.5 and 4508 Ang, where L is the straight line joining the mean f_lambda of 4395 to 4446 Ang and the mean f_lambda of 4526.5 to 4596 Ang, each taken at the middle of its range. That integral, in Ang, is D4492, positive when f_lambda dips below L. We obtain -0.1 Ang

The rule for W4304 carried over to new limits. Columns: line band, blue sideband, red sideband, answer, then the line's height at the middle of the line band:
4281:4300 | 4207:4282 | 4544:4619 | 1.7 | 1.09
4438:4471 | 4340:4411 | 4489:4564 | 1.1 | 1.19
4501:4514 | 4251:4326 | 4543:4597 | -0.9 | 1.25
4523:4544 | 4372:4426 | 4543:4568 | -0.5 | 1.31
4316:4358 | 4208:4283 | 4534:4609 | 4.5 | 1.13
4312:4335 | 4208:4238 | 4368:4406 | 0.5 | 1.06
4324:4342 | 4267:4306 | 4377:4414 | 0.9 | 1.03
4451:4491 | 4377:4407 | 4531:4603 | -0.3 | 1.17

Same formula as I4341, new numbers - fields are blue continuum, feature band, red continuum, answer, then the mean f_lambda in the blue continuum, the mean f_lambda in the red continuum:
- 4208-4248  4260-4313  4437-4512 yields 5.2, 1.06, 1.22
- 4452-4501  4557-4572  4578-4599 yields -0.6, 1.19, 1.29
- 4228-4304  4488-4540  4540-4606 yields -1.2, 1.02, 1.31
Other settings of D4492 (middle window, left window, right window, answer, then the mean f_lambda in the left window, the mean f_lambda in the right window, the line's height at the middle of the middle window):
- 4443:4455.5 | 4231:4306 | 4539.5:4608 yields -0.20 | 1.02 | 1.31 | 1.19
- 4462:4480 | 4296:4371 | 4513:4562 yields 0.70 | 1.01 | 1.32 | 1.22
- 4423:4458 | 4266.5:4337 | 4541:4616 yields -1.49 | 0.997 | 1.32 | 1.16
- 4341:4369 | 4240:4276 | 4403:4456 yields 1.12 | 1.05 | 1.17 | 1.12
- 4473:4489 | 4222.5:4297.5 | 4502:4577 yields -0.15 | 1.03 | 1.32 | 1.26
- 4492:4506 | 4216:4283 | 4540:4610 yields 0.03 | 1.05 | 1.32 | 1.25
